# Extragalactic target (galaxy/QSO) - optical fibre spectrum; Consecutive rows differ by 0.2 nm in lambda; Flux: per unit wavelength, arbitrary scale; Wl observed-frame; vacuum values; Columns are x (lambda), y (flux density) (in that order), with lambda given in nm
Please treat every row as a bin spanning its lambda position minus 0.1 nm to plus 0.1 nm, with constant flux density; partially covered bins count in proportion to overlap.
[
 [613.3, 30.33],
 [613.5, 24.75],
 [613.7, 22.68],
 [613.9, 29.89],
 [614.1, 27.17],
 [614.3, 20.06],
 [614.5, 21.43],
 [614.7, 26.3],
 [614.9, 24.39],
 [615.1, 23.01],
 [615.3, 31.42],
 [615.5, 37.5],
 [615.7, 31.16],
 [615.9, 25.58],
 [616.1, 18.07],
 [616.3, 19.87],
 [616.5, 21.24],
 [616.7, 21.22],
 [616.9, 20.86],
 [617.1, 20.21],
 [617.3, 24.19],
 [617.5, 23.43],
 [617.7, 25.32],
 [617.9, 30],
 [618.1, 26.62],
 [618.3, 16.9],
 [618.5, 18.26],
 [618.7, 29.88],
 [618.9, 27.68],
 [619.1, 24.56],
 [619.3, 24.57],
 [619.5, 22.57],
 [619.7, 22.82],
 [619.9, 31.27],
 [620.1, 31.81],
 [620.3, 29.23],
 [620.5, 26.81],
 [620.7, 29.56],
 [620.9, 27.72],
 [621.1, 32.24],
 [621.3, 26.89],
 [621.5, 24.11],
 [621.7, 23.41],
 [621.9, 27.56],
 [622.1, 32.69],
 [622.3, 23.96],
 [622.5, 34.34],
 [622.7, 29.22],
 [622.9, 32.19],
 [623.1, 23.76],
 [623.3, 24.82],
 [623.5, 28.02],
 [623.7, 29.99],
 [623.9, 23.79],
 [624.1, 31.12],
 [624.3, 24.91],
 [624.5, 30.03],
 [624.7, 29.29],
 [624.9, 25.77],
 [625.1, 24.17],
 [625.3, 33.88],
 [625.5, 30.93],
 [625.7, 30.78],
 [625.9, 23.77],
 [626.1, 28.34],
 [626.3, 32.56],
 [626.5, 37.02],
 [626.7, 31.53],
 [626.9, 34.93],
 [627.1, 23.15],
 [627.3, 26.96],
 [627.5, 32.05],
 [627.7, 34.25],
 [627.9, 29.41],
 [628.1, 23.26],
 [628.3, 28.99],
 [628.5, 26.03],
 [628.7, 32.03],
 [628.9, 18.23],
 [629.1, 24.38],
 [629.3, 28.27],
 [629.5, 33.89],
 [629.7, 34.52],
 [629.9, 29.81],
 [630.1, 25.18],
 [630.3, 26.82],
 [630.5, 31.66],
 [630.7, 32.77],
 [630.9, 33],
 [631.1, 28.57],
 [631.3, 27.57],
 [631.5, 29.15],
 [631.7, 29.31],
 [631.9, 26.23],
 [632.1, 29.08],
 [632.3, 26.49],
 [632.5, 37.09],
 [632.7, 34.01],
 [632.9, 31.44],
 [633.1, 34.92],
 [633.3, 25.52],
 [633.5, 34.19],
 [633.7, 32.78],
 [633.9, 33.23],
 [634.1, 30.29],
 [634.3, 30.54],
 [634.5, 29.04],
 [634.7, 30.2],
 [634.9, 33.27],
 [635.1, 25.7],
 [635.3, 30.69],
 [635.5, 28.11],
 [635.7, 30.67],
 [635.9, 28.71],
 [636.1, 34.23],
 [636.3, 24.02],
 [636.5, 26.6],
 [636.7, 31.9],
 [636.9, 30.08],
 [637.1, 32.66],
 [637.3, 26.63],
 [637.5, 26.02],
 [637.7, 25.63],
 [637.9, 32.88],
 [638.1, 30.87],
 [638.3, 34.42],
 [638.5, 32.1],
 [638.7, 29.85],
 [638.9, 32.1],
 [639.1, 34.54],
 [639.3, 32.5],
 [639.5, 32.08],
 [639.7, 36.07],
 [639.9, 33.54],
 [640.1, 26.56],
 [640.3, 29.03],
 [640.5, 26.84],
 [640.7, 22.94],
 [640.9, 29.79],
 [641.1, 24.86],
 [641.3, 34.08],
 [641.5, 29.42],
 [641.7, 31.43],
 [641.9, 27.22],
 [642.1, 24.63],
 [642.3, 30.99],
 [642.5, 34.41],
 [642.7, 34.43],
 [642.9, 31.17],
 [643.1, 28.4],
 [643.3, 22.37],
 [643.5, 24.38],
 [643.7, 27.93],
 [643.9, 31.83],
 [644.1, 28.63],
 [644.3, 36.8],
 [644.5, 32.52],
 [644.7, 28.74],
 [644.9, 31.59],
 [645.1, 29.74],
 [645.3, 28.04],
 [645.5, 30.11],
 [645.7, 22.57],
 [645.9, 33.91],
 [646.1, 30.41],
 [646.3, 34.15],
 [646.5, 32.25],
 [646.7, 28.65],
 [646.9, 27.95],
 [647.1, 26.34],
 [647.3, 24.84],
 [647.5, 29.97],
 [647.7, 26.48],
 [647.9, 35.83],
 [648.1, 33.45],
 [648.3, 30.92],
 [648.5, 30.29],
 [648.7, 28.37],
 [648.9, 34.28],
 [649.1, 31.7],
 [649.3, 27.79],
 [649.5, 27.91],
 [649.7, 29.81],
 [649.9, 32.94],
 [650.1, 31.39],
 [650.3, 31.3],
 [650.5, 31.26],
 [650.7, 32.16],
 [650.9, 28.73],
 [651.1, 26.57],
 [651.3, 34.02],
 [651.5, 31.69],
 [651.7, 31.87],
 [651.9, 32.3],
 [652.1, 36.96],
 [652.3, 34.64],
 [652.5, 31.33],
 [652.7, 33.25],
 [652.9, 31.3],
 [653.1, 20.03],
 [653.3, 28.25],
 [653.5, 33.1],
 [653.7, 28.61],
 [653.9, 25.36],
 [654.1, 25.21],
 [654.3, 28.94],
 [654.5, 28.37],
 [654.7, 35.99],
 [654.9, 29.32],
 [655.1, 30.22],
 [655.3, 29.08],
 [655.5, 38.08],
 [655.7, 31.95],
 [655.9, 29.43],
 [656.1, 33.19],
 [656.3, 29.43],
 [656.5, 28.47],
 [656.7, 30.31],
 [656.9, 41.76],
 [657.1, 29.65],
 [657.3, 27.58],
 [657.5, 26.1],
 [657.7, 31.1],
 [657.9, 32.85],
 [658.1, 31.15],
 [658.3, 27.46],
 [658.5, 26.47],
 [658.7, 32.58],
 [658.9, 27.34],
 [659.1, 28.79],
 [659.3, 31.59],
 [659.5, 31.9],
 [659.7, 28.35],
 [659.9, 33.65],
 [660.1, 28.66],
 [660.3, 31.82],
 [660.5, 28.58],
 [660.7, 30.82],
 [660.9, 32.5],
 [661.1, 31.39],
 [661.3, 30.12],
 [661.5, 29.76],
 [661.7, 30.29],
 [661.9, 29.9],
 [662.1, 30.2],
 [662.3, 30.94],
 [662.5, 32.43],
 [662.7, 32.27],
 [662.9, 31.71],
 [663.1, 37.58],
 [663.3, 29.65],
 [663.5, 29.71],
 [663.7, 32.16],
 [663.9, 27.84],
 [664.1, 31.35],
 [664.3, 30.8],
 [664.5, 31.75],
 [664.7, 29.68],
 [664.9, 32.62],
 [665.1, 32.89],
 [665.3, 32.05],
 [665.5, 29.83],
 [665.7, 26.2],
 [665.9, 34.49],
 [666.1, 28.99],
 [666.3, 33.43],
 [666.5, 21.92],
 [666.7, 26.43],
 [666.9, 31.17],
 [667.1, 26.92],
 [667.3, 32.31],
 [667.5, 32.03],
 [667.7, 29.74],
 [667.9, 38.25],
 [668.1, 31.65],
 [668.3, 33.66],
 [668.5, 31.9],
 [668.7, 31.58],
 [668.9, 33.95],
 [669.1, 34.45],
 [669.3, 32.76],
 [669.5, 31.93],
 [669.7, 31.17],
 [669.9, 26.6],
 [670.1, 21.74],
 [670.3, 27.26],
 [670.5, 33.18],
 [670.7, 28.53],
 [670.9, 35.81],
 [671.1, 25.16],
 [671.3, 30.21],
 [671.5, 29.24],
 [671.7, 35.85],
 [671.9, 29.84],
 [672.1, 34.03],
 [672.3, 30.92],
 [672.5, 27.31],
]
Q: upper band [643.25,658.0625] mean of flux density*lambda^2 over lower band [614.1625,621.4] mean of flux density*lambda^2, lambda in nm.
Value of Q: 1.33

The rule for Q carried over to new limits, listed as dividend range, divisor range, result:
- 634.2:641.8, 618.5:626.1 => 1.14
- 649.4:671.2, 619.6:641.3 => 1.14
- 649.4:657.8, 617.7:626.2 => 1.24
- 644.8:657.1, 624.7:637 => 1.10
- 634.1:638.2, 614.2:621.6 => 1.23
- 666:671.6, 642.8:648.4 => 1.10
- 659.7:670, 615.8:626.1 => 1.35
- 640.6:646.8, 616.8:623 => 1.21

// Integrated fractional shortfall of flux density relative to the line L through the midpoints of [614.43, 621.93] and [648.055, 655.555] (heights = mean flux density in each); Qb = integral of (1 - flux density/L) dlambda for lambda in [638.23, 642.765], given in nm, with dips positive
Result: -0.26 nm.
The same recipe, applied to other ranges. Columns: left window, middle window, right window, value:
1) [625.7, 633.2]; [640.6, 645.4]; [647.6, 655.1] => 0.13 nm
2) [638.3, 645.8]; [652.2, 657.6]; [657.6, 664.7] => 0.02 nm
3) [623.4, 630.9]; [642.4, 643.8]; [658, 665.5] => 0.04 nm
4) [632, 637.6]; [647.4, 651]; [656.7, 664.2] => -0.03 nm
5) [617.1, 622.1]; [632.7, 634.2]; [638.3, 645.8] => -0.18 nm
